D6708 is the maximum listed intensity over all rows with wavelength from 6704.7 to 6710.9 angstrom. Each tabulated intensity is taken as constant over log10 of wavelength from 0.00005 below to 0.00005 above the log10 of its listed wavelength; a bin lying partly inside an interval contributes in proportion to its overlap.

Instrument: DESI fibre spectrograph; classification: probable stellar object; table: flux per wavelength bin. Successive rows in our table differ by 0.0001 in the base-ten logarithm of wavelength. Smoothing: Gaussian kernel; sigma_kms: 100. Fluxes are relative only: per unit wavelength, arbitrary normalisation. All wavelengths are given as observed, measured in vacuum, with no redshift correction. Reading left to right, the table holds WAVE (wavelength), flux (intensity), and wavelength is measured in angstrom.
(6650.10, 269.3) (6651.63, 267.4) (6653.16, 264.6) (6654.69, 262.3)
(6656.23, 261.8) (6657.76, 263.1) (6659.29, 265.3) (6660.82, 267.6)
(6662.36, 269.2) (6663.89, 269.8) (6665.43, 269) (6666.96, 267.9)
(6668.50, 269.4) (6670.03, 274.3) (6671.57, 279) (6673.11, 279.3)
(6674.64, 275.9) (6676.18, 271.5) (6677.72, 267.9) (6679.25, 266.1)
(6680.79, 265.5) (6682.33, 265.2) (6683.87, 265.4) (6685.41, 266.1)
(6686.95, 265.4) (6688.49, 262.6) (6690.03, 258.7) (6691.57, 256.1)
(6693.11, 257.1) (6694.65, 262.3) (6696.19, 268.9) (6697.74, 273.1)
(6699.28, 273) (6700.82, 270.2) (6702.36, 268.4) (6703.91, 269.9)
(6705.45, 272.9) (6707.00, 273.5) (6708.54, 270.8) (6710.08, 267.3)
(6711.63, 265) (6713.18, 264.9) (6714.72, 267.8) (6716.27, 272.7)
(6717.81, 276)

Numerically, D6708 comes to 273.5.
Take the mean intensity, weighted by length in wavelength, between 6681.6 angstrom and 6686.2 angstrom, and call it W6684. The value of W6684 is 265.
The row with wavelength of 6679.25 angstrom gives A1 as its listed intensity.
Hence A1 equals 266.1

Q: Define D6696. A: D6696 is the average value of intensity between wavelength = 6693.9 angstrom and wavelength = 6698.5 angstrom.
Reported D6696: 268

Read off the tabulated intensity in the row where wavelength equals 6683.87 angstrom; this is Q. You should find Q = 265.4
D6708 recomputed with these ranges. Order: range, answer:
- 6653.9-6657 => 262.3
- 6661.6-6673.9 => 279.3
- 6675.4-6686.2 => 271.5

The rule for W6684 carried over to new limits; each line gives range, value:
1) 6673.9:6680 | 270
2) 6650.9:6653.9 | 266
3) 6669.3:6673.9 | 277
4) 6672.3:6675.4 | 278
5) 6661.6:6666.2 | 270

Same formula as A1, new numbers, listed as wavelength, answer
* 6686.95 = 265.4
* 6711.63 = 265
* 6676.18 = 271.5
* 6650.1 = 269.3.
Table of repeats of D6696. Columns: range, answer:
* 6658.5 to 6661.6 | 266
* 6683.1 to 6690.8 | 264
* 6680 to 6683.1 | 265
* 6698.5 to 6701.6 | 272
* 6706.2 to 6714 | 268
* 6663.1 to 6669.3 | 269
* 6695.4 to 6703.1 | 271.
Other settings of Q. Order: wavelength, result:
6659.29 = 265.3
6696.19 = 268.9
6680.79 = 265.5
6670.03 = 274.3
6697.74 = 273.1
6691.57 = 256.1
